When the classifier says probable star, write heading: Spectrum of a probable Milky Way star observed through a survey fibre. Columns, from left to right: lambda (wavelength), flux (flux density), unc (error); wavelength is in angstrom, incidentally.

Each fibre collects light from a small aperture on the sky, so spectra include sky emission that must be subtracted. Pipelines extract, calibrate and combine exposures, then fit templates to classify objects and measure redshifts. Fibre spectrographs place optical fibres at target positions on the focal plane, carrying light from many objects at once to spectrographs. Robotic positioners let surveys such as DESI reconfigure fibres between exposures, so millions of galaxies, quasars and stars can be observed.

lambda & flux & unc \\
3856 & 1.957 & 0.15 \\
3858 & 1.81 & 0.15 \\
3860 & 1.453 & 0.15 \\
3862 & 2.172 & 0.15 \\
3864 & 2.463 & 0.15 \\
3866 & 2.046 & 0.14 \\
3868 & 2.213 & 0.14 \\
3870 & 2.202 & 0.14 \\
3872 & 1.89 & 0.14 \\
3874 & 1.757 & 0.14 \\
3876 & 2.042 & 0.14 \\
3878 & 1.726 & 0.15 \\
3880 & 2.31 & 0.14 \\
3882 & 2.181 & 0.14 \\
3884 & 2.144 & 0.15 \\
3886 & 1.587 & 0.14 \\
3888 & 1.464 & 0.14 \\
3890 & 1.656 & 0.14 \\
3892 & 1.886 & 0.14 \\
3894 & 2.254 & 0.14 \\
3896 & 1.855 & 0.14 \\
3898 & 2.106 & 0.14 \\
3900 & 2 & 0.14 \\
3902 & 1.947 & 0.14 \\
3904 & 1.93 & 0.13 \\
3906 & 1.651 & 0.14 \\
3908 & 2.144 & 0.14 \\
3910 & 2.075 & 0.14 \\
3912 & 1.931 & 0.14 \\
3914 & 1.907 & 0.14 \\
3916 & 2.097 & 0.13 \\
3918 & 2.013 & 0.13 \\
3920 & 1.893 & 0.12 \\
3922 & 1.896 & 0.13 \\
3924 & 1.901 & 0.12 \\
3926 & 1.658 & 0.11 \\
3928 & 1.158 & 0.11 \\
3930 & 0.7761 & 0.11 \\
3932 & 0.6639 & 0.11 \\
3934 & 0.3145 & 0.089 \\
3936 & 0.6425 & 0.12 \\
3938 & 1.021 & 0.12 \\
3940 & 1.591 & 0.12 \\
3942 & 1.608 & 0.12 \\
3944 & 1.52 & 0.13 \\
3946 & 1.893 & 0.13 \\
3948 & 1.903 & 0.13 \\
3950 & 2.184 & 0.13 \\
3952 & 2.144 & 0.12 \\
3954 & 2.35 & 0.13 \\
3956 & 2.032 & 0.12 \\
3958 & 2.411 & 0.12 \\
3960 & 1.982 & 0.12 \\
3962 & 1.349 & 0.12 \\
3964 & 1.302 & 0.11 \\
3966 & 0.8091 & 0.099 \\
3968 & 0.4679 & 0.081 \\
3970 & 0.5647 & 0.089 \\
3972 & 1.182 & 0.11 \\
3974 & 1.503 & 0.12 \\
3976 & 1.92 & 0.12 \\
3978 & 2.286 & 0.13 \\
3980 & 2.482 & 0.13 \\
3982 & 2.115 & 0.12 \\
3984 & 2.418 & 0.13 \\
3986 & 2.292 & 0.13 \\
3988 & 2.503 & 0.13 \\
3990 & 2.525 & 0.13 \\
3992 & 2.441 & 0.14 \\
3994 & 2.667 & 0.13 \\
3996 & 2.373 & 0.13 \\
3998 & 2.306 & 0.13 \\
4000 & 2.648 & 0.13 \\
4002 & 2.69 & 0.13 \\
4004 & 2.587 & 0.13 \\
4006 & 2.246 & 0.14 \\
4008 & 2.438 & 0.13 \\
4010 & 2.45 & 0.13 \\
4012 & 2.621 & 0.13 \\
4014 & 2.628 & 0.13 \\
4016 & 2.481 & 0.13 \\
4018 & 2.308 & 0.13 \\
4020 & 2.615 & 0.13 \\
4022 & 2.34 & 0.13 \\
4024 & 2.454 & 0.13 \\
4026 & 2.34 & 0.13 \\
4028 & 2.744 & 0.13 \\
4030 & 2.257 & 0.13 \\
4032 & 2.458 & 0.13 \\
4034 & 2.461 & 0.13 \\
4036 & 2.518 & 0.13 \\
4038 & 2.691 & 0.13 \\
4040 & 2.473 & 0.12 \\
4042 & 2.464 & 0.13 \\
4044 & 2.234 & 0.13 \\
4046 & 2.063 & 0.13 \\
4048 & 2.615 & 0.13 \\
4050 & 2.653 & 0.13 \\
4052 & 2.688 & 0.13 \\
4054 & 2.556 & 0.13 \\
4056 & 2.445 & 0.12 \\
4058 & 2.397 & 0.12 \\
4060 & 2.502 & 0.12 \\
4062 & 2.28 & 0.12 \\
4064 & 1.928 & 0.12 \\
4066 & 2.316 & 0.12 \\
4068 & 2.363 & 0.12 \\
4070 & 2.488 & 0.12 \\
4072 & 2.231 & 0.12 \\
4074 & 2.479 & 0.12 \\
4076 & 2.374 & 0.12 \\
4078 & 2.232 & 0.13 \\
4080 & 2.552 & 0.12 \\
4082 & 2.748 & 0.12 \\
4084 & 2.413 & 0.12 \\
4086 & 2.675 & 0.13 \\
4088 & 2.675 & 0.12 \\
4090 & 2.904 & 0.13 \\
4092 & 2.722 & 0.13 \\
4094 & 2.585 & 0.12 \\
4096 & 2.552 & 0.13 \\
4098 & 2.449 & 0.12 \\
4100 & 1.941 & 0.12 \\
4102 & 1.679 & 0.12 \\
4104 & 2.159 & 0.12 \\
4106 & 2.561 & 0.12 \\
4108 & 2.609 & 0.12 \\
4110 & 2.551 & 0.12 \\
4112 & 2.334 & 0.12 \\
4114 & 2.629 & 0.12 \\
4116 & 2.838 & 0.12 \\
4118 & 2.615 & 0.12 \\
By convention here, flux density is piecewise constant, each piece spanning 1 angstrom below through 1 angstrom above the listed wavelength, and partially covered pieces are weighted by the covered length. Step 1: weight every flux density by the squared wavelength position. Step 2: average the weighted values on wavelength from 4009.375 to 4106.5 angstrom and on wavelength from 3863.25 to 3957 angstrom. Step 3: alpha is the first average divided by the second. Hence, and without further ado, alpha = 1.5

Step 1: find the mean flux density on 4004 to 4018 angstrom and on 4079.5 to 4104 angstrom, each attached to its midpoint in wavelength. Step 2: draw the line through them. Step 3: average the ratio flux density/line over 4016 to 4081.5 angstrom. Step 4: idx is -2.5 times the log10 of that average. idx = 0.02 mag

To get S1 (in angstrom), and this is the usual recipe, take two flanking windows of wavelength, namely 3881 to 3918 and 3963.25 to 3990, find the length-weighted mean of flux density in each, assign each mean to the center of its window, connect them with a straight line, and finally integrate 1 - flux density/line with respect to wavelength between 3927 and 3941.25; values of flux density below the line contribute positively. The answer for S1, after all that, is 7.3 angstrom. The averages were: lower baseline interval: 1.94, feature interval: 0.894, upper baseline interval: 1.72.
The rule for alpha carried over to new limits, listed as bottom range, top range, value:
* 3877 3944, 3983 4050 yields 1.54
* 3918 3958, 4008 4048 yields 1.64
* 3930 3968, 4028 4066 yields 1.71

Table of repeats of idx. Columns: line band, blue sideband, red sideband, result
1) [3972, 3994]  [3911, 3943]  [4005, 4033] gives -0.08 mag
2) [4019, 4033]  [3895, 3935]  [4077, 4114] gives -0.14 mag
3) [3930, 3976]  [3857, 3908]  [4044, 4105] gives 0.43 mag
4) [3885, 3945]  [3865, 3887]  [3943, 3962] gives 0.22 mag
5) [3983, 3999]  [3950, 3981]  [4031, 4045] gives -0.24 mag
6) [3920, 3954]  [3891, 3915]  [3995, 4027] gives 0.41 mag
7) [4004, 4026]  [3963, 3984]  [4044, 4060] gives -0.22 mag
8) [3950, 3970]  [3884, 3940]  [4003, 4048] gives 0.21 mag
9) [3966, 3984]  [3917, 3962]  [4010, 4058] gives 0.24 mag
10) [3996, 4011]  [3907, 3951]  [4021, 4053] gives -0.13 mag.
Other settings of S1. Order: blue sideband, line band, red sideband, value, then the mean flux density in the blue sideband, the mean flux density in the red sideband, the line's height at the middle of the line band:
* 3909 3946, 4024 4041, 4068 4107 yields -3.0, 1.49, 2.44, 2.12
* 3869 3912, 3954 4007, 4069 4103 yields 4.2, 1.94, 2.45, 2.18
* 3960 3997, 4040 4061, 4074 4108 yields -2.1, 1.85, 2.46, 2.24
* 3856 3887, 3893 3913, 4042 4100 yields 0.8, 2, 2.46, 2.07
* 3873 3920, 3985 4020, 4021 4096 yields -3.1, 1.94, 2.47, 2.29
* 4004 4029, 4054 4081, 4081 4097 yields 2.5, 2.48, 2.66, 2.61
